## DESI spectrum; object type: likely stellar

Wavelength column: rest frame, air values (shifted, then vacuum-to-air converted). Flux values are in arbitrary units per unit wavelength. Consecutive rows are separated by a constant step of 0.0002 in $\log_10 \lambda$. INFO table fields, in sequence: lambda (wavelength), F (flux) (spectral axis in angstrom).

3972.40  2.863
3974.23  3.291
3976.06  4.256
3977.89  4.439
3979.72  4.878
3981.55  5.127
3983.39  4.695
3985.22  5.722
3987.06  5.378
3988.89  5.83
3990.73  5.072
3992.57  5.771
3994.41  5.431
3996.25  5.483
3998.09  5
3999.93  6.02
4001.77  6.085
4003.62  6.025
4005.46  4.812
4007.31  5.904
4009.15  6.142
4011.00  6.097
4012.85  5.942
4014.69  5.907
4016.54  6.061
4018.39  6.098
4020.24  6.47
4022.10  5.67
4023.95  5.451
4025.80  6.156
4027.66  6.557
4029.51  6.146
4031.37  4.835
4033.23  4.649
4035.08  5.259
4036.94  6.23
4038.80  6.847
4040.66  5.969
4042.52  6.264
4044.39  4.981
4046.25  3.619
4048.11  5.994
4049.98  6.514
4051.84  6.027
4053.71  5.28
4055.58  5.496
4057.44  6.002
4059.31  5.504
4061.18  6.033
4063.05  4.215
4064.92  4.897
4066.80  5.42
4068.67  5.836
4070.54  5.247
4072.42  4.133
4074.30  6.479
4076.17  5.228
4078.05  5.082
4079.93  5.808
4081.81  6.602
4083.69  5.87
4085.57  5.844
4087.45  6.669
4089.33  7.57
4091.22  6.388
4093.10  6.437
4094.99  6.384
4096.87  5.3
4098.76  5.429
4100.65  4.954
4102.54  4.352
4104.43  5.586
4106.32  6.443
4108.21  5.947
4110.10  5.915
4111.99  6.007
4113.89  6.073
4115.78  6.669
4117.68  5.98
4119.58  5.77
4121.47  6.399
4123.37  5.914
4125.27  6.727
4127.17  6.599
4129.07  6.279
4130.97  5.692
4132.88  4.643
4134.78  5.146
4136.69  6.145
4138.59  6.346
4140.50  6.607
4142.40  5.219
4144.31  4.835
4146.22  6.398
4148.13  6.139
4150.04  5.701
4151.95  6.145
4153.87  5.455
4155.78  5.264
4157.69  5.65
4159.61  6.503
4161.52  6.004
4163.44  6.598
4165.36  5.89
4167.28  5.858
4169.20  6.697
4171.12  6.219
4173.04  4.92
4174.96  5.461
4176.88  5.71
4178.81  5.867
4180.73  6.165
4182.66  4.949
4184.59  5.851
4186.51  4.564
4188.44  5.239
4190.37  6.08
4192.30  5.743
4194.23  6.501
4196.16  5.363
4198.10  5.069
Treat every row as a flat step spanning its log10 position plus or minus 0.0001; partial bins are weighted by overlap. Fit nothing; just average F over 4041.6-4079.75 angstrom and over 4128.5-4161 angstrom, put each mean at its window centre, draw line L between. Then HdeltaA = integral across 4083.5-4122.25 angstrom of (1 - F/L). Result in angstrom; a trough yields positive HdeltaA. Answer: -2.8 angstrom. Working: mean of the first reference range 5.42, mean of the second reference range 5.77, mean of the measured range 6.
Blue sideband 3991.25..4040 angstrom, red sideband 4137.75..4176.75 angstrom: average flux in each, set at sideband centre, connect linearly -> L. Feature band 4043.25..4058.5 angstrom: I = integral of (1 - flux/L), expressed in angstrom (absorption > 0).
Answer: 0.9 angstrom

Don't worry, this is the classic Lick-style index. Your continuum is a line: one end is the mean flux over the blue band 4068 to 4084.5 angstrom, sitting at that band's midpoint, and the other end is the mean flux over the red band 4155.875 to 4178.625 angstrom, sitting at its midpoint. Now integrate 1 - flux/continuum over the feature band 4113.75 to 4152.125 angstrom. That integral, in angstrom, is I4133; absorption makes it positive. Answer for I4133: -1.1 angstrom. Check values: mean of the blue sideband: 5.58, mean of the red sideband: 5.93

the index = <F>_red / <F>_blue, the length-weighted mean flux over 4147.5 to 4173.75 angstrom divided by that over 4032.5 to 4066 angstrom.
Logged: 1.07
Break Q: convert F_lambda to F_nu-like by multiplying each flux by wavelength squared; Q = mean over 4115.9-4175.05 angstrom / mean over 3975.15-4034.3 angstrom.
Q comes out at 1.14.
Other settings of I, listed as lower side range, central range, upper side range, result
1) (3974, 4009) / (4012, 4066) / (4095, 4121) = -2.1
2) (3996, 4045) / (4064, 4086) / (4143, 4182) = 1.2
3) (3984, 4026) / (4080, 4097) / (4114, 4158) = -1.5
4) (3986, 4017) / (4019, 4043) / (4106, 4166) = -0.5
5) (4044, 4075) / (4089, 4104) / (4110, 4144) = -0.2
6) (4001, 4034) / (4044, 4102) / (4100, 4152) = 2.1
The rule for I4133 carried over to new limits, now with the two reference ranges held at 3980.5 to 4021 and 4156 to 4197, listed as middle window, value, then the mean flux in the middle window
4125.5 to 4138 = -0.1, 5.82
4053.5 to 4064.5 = 0.6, 5.41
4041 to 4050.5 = 0.4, 5.46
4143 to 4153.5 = 0.0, 5.8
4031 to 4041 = 0.1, 5.66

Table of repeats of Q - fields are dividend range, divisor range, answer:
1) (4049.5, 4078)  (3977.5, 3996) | 1.08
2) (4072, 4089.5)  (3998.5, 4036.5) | 1.05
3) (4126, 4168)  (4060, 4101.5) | 1.06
